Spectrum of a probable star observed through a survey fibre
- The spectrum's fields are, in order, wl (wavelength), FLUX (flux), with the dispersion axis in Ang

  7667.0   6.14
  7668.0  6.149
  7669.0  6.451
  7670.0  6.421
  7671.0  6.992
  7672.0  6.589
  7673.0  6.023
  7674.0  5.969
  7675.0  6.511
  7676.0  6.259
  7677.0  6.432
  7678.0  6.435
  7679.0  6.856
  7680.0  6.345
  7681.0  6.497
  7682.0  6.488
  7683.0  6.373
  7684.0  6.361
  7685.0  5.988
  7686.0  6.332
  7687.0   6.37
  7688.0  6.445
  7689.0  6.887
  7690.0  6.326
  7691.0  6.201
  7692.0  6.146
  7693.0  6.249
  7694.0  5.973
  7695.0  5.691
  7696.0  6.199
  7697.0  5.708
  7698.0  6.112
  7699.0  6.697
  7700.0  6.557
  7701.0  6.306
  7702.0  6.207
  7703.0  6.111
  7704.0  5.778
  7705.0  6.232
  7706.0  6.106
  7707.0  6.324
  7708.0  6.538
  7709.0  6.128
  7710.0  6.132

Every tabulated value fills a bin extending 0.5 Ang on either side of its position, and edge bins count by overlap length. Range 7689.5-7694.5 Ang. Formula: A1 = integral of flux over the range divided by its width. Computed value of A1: 6.18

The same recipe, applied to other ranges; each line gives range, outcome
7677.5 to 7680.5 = 6.55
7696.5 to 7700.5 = 6.27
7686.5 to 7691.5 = 6.45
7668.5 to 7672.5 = 6.61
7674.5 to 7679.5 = 6.5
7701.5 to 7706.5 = 6.09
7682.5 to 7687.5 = 6.28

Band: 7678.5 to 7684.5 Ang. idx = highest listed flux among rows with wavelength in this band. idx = 6.856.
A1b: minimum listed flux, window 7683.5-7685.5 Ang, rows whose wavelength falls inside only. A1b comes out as 5.988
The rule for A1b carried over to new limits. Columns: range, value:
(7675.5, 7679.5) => 6.259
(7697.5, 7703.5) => 6.111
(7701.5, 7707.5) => 5.778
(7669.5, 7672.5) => 6.421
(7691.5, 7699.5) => 5.691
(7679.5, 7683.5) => 6.345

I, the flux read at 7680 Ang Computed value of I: 6.345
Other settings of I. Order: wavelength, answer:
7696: 6.199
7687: 6.37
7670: 6.421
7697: 5.708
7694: 5.973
